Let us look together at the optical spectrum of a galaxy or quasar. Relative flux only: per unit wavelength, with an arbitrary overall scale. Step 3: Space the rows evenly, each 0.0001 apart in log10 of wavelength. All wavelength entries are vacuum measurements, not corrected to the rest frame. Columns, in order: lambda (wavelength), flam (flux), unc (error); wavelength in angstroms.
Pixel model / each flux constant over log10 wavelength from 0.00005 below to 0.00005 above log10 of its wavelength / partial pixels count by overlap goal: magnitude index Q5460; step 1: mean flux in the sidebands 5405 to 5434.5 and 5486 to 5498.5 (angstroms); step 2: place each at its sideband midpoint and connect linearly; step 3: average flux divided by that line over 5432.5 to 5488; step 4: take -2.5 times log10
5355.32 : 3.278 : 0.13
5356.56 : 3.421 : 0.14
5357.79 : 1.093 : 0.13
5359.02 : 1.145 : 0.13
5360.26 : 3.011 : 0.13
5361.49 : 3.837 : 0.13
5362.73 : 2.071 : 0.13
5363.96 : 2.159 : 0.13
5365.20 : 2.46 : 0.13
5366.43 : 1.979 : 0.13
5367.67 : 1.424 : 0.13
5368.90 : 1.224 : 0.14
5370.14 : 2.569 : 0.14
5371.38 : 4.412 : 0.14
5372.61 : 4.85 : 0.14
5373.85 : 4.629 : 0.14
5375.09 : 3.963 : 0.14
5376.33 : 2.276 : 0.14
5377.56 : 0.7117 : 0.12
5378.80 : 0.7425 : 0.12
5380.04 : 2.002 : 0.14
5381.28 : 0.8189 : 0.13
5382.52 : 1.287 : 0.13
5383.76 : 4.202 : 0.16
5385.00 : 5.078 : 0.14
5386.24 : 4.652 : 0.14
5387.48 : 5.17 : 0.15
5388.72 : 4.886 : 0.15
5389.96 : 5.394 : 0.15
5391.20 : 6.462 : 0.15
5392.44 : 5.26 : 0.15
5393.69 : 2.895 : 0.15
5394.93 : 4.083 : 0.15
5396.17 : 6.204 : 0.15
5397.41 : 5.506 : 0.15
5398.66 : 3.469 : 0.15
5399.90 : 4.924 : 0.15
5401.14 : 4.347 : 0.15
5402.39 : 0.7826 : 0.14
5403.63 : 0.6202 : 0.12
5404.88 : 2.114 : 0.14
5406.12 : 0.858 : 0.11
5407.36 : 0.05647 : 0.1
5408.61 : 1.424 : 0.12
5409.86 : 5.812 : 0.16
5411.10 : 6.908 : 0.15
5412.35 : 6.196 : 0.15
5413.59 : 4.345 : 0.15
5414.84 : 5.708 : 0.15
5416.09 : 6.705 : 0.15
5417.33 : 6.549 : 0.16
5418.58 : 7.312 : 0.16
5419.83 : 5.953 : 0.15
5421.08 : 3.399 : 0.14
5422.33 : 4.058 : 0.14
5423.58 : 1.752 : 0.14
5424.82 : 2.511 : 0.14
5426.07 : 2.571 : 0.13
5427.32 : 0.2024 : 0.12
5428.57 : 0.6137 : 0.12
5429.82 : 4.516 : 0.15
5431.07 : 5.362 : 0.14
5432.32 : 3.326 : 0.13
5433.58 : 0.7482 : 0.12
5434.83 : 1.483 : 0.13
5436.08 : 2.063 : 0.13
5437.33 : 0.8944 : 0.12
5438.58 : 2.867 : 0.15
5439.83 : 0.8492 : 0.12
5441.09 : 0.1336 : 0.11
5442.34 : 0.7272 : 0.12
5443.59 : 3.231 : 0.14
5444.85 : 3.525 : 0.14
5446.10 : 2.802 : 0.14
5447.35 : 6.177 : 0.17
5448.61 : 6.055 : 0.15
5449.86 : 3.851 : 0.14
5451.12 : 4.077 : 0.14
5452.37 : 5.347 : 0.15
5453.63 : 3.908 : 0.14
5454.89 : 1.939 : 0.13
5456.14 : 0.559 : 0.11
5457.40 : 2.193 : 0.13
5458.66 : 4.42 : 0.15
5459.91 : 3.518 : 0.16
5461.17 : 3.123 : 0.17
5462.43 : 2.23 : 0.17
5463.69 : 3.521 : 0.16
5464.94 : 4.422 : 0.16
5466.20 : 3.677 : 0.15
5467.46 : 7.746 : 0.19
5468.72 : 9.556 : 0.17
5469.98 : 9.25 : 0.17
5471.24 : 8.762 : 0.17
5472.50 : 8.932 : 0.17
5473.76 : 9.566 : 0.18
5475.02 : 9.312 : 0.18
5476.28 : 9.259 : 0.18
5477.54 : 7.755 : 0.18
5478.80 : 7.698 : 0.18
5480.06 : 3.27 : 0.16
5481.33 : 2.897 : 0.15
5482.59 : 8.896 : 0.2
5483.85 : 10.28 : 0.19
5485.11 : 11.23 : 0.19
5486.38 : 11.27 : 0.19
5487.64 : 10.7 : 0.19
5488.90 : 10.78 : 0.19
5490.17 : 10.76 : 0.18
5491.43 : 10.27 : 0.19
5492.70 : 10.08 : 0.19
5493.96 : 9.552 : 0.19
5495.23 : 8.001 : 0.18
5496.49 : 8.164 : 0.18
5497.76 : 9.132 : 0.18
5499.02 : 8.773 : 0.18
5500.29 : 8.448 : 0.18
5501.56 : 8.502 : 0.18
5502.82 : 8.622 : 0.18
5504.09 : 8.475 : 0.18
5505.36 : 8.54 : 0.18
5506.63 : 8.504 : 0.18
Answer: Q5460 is 0.44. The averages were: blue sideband 3.73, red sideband 9.84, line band 5.07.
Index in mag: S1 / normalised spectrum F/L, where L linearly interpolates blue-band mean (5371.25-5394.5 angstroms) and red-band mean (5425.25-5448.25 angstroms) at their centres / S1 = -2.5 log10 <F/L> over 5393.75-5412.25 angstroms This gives -0.081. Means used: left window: 3.66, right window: 2.38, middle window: 3.43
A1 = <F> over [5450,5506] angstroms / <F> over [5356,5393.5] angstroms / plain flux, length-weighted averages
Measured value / 2.3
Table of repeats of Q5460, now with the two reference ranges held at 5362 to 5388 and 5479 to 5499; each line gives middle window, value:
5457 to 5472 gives 0.416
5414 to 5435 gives 0.384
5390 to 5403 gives -0.138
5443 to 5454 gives 0.486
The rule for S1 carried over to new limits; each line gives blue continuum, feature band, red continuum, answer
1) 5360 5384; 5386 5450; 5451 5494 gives 0.17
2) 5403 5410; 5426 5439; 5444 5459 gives 0.25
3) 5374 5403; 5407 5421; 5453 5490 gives -0.12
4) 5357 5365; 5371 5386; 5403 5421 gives 0.00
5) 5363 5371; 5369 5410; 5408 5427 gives -0.09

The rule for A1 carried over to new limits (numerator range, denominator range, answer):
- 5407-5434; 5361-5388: 1.40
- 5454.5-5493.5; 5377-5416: 1.92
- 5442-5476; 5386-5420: 1.13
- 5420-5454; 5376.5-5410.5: 0.87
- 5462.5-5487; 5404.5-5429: 2.01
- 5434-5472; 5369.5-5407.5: 1.10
